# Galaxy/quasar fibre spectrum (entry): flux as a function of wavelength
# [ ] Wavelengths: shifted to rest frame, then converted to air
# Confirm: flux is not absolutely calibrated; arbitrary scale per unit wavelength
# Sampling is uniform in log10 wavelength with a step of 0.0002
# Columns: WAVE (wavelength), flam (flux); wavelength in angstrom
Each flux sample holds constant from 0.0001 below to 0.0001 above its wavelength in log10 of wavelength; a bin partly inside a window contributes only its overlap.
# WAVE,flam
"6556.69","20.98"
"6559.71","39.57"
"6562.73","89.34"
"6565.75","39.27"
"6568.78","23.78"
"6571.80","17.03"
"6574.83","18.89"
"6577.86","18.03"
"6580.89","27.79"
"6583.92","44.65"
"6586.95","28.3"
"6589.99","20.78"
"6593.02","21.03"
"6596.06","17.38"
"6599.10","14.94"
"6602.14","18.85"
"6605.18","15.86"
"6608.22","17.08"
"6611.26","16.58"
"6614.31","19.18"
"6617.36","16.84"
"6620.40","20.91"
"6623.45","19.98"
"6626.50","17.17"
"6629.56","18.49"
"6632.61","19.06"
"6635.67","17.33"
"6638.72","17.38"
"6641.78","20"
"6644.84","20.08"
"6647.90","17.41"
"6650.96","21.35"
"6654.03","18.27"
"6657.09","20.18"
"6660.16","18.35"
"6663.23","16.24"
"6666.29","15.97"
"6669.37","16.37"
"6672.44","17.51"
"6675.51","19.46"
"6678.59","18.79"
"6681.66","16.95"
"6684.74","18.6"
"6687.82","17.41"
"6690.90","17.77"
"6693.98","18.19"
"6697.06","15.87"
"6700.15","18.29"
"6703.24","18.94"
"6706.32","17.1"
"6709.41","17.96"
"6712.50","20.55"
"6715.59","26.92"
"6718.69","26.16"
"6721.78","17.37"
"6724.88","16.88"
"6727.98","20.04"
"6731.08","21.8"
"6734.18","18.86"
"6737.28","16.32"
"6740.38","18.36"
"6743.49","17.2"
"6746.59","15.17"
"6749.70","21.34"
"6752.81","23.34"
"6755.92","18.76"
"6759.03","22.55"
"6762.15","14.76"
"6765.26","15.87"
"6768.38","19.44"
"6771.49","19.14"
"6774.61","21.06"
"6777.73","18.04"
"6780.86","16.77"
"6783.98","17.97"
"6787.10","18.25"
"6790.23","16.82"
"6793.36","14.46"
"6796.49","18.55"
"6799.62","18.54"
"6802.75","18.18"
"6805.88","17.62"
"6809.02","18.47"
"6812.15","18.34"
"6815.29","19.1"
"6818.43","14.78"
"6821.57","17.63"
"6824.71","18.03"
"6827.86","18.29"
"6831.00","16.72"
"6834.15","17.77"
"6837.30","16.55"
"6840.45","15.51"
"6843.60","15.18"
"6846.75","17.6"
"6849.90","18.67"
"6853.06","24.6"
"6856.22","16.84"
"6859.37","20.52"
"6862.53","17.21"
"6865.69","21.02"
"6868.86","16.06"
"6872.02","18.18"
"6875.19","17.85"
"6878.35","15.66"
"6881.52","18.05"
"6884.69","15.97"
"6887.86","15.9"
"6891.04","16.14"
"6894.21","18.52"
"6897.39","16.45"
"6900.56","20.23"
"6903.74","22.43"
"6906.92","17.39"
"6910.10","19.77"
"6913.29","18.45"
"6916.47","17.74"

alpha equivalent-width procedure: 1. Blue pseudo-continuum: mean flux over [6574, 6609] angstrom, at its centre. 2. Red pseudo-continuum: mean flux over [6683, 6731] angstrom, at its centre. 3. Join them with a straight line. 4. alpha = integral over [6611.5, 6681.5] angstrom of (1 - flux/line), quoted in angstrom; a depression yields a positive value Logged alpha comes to 8.0 angstrom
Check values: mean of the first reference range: 22.1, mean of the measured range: 18.4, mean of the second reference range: 19.3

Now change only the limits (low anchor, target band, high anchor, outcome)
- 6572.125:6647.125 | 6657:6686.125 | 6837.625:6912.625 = 2.9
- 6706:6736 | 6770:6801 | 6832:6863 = 2.1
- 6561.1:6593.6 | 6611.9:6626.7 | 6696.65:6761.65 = 5.0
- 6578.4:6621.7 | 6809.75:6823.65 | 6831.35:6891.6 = 0.6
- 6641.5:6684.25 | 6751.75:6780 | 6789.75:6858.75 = -1.8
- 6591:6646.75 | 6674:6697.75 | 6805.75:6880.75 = 0.2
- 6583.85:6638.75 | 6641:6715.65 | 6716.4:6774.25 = 3.7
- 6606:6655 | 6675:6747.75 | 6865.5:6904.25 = -2.2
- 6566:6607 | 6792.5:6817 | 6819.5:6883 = 0.9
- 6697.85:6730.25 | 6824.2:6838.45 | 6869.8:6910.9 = 0.8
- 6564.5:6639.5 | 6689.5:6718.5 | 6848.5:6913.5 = 0.9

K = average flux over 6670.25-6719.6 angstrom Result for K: 19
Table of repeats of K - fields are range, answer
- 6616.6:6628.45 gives 18.8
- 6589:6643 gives 18.2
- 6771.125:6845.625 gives 17.5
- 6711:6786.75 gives 19.3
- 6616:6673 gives 18.4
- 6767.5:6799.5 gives 18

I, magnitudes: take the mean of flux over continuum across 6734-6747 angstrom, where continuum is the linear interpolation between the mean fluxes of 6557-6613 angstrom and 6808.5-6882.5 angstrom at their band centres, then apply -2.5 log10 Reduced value 0.24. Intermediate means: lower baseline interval 27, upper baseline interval 17.9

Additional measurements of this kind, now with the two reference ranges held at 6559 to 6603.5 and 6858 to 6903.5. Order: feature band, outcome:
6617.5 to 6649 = 0.40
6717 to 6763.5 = 0.20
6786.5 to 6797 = 0.26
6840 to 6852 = 0.12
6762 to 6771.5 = 0.26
